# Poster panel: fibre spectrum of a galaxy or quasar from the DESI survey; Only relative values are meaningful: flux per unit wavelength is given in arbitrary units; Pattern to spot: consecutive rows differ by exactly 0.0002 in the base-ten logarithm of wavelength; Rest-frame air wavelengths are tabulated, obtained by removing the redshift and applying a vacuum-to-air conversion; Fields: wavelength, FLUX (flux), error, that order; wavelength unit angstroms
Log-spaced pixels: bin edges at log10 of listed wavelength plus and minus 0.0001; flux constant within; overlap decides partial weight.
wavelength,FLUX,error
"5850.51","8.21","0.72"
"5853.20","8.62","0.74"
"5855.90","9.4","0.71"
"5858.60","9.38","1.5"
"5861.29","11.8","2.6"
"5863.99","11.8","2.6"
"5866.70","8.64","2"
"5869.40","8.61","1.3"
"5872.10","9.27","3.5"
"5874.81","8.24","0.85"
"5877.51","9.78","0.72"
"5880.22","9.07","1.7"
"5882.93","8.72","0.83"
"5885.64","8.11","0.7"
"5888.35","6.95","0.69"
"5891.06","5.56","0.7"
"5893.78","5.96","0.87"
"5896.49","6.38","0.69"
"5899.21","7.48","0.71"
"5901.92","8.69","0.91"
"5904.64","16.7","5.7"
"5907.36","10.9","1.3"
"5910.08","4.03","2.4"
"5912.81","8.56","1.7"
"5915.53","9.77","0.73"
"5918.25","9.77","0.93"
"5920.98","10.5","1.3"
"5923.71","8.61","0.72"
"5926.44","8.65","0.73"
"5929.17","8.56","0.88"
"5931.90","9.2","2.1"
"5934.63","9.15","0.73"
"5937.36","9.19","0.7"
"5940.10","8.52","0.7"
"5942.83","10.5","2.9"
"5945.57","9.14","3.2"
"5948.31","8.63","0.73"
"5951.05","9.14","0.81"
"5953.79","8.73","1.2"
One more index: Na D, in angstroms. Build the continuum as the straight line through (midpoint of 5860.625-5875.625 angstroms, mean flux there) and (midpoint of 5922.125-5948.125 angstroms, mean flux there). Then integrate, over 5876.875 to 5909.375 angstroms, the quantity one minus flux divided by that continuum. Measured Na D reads 3.0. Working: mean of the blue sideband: 9.68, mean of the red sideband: 9.05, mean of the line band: 8.58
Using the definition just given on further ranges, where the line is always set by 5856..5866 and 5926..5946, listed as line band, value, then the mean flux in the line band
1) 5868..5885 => 2.3 angstroms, 8.91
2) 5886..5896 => 3.7 angstroms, 6.37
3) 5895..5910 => 0.5 angstroms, 9.49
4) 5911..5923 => 0.2 angstroms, 9.38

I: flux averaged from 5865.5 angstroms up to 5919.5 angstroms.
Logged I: 8.56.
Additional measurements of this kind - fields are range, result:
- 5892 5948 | 8.98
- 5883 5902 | 7.02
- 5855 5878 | 9.66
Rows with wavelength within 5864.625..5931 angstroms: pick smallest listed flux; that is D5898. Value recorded 4.03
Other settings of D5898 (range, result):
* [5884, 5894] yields 5.56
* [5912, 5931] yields 8.56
